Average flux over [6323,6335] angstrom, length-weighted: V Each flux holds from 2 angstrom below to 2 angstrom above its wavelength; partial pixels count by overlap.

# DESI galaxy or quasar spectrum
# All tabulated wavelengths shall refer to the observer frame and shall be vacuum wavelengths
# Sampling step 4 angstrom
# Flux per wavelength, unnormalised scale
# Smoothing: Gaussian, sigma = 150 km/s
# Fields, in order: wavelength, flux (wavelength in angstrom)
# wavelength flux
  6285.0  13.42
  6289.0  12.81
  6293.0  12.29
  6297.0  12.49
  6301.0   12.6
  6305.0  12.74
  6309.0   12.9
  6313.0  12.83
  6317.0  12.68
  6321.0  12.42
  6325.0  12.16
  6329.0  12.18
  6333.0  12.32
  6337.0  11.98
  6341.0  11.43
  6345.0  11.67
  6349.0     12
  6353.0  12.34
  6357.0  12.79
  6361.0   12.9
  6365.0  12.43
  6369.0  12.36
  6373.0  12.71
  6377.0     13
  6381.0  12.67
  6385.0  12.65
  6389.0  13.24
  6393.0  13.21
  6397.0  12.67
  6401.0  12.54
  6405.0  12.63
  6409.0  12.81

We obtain 12.2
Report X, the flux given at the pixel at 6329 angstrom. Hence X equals 12.18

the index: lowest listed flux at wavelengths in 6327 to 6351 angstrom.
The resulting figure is 11.43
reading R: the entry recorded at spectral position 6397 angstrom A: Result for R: 12.67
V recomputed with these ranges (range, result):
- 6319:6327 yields 12.3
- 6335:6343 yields 11.7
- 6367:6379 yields 12.7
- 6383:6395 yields 13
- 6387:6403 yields 12.9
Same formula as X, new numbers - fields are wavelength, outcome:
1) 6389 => 13.24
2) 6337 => 11.98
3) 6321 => 12.42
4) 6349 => 12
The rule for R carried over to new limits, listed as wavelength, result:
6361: 12.9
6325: 12.16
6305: 12.74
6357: 12.79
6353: 12.34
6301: 12.6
